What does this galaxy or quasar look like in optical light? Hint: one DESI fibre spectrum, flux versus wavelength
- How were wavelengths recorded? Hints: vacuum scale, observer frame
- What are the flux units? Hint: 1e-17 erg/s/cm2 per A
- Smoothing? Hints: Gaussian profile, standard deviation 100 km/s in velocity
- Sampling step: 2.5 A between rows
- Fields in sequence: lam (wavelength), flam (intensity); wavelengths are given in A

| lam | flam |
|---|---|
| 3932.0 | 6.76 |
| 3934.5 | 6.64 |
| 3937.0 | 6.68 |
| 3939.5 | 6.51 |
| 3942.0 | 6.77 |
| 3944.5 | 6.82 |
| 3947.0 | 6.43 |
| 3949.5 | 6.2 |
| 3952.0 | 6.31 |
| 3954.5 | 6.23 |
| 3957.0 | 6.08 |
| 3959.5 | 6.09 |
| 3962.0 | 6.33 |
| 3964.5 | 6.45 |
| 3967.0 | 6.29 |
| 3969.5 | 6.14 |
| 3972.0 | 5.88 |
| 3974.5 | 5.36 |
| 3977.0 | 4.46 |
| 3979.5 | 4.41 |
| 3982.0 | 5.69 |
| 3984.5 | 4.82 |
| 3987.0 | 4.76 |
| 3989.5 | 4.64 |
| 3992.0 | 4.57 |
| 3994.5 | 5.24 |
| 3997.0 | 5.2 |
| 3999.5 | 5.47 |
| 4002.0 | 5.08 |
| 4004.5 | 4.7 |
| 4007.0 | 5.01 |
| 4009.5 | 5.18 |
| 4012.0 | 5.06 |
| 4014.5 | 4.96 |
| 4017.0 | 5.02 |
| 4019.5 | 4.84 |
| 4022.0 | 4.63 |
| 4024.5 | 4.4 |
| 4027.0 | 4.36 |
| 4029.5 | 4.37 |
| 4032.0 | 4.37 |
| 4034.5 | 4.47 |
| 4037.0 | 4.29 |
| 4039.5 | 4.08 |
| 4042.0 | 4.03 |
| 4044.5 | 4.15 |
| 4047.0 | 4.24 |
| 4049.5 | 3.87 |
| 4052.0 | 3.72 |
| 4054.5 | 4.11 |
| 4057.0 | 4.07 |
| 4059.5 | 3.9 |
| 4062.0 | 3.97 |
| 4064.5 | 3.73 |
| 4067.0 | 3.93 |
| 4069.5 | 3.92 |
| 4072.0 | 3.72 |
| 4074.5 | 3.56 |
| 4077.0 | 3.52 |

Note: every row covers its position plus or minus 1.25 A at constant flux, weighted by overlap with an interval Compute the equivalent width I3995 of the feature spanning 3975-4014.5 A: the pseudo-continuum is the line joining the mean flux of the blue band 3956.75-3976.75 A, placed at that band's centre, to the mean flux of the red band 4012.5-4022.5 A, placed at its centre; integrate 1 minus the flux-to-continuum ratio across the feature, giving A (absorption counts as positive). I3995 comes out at 3.03 A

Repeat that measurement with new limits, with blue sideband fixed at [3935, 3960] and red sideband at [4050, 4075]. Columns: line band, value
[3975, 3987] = 1.7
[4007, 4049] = 1.0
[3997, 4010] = 0.2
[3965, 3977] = 0.2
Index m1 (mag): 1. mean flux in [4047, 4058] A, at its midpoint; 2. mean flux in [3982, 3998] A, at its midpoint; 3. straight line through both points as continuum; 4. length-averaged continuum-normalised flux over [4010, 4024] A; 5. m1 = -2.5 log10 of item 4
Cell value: -0.086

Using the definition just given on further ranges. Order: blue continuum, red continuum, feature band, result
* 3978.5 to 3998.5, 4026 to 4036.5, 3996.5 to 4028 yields -0.06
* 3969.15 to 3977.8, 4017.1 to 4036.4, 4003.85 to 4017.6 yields -0.05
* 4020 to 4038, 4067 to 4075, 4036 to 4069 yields 0.02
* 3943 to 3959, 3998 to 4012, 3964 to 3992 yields 0.09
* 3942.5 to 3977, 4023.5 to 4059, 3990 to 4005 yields 0.04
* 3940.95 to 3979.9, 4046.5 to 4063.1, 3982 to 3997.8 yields 0.10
